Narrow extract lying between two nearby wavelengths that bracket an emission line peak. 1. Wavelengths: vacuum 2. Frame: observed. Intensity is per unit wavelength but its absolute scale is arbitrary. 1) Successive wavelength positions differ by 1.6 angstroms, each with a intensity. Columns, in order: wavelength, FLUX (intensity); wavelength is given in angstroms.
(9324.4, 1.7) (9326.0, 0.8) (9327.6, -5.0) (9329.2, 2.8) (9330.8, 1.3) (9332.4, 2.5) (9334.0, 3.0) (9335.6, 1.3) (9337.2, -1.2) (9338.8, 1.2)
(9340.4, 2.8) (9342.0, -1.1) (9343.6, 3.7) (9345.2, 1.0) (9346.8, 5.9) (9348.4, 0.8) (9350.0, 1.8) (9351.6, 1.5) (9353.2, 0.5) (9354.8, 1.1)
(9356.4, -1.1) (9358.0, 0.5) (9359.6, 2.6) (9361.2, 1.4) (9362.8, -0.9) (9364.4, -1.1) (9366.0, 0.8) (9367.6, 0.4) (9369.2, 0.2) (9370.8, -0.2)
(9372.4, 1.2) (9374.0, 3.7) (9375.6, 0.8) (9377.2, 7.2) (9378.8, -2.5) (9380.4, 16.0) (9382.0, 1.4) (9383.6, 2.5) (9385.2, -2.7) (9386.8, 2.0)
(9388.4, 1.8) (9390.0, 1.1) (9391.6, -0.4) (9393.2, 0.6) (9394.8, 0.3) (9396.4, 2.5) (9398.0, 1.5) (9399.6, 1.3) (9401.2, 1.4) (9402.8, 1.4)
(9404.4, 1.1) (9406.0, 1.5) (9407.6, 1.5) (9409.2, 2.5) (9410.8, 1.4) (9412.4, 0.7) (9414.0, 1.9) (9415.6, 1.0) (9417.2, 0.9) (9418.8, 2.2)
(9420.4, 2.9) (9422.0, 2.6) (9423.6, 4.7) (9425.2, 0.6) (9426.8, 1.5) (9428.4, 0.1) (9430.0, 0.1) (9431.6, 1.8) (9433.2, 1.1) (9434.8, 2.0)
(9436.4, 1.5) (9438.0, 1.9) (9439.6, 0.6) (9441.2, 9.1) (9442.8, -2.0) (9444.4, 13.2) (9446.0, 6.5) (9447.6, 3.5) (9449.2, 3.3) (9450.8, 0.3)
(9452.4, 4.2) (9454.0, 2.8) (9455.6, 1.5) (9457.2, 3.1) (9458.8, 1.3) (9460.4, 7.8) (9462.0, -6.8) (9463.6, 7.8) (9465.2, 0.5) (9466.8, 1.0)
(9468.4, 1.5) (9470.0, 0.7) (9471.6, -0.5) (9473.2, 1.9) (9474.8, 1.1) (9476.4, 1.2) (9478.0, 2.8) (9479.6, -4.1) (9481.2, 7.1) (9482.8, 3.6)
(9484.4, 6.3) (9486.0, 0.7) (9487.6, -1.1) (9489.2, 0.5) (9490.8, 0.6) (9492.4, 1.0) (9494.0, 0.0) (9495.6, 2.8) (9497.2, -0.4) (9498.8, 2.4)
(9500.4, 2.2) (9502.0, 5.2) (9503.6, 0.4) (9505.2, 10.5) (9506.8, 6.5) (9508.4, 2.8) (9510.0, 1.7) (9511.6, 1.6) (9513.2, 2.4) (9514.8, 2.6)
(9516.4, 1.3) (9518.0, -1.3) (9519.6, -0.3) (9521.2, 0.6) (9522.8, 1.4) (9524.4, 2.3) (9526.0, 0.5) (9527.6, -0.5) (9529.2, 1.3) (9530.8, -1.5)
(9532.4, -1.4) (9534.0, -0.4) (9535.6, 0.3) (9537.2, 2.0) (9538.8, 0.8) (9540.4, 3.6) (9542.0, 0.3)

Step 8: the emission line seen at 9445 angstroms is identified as H-gamma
